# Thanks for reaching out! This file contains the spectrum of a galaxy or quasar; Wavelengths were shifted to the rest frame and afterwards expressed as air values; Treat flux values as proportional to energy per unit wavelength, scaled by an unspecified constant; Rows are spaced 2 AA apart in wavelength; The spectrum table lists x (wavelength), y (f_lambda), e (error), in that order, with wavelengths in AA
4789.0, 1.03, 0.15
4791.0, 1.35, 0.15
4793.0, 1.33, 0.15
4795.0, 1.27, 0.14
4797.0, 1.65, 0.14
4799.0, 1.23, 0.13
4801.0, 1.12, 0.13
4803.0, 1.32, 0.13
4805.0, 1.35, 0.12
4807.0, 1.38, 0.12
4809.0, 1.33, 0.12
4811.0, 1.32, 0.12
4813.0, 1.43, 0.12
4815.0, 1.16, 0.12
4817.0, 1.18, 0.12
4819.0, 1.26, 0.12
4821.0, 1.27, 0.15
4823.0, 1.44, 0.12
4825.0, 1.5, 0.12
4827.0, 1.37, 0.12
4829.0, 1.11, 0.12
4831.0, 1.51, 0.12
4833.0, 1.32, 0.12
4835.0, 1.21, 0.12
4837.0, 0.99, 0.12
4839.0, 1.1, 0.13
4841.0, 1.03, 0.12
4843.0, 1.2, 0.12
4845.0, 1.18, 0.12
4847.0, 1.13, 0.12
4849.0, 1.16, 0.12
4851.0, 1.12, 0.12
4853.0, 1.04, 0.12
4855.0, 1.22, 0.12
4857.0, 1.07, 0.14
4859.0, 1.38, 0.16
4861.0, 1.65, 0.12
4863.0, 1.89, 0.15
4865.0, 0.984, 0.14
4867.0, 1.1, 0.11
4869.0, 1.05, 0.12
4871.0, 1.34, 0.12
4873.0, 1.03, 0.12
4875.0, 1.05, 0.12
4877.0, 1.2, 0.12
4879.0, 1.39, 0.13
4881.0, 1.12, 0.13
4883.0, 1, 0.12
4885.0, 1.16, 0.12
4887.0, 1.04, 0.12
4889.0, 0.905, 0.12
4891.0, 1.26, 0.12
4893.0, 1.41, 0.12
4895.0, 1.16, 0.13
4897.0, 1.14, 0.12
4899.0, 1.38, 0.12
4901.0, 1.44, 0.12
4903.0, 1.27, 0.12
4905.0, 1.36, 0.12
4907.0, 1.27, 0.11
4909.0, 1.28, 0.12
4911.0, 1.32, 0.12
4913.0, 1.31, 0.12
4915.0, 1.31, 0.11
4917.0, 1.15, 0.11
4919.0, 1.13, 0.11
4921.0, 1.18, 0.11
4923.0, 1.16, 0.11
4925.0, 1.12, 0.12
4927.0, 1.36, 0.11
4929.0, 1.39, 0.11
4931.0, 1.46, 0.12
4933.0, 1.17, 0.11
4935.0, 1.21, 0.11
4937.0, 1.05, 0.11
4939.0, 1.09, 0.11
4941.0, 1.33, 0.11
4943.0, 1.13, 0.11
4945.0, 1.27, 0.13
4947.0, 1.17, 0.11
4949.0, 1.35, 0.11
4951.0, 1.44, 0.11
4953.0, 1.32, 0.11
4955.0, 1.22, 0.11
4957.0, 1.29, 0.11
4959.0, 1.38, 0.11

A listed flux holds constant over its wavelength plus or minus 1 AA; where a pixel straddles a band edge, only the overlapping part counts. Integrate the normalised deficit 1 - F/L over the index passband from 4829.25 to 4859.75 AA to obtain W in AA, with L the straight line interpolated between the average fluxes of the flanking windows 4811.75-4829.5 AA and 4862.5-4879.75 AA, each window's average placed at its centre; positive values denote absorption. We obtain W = 2.1 AA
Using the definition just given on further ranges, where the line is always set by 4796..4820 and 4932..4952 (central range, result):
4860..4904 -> 1.2 AA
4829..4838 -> 0.4 AA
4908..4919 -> -0.2 AA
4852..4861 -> 0.3 AA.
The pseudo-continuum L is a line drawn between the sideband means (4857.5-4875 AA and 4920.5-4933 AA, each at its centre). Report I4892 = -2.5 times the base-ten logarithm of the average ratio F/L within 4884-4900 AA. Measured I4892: 0.085 mag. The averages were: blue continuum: 1.28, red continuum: 1.27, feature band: 1.18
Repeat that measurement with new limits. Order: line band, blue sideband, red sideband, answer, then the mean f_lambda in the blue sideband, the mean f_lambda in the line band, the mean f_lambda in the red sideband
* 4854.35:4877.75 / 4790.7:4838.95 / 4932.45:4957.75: 0.02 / 1.3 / 1.25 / 1.23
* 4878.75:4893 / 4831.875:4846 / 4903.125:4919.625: 0.09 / 1.15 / 1.13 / 1.27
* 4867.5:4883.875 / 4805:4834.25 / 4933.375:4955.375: 0.12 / 1.33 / 1.15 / 1.23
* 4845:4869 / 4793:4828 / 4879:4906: 0.02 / 1.33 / 1.24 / 1.21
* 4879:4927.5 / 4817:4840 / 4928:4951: 0.03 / 1.28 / 1.22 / 1.25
